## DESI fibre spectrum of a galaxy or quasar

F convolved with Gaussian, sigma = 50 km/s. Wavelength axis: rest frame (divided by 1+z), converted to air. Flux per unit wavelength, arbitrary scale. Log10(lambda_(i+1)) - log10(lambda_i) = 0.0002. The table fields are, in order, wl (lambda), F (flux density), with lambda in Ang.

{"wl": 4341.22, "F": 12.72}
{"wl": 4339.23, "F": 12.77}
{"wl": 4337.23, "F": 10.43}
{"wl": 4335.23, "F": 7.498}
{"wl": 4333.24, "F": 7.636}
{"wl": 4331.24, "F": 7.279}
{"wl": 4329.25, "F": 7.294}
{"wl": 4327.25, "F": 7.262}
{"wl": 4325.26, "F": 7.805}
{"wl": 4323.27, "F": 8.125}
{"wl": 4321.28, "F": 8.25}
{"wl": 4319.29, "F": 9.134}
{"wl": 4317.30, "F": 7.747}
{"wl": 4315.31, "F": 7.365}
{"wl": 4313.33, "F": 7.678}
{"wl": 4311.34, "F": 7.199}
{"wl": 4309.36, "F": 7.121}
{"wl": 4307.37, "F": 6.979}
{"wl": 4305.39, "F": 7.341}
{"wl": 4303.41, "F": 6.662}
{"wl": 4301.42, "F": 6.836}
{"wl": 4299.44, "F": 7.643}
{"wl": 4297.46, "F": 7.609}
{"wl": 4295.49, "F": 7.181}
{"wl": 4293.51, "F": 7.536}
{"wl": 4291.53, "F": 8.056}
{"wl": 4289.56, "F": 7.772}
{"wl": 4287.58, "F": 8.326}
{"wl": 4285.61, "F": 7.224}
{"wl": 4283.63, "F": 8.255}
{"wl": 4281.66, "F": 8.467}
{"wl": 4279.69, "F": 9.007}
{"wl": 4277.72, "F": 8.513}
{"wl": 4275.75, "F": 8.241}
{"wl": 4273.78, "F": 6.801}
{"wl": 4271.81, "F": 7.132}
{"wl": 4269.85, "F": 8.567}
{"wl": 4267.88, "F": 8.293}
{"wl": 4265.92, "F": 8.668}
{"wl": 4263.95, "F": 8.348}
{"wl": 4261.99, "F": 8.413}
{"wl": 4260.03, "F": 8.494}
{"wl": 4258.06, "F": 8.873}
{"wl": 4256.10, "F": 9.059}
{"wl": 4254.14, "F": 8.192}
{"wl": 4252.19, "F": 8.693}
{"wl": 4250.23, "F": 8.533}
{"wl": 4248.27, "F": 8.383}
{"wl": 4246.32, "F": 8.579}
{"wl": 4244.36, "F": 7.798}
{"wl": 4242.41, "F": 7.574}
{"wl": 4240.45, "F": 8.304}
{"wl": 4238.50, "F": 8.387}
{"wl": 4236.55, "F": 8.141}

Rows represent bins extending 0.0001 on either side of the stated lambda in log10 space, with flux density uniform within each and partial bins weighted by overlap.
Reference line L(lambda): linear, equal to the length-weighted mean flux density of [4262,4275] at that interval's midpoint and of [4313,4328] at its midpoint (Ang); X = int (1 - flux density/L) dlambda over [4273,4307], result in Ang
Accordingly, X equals 1.10 Ang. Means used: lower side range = 8.01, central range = 7.72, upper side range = 7.95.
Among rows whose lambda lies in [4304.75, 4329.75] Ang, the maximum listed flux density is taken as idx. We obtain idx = 9.134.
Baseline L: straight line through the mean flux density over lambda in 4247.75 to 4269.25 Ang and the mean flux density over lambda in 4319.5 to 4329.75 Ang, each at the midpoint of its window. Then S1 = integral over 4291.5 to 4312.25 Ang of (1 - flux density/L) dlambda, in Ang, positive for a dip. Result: 2.18 Ang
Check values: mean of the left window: 8.54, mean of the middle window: 7.25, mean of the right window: 7.87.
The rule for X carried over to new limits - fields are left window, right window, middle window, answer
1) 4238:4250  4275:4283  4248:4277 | 0.2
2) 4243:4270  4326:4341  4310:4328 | 1.9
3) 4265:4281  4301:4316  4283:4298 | -0.1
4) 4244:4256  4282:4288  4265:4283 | -0.2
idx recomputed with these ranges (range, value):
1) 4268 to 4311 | 9.007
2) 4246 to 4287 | 9.059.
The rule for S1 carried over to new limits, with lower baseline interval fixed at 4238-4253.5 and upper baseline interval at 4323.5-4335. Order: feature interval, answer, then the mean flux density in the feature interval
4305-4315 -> 0.5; 7.27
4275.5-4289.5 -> -0.6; 8.26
